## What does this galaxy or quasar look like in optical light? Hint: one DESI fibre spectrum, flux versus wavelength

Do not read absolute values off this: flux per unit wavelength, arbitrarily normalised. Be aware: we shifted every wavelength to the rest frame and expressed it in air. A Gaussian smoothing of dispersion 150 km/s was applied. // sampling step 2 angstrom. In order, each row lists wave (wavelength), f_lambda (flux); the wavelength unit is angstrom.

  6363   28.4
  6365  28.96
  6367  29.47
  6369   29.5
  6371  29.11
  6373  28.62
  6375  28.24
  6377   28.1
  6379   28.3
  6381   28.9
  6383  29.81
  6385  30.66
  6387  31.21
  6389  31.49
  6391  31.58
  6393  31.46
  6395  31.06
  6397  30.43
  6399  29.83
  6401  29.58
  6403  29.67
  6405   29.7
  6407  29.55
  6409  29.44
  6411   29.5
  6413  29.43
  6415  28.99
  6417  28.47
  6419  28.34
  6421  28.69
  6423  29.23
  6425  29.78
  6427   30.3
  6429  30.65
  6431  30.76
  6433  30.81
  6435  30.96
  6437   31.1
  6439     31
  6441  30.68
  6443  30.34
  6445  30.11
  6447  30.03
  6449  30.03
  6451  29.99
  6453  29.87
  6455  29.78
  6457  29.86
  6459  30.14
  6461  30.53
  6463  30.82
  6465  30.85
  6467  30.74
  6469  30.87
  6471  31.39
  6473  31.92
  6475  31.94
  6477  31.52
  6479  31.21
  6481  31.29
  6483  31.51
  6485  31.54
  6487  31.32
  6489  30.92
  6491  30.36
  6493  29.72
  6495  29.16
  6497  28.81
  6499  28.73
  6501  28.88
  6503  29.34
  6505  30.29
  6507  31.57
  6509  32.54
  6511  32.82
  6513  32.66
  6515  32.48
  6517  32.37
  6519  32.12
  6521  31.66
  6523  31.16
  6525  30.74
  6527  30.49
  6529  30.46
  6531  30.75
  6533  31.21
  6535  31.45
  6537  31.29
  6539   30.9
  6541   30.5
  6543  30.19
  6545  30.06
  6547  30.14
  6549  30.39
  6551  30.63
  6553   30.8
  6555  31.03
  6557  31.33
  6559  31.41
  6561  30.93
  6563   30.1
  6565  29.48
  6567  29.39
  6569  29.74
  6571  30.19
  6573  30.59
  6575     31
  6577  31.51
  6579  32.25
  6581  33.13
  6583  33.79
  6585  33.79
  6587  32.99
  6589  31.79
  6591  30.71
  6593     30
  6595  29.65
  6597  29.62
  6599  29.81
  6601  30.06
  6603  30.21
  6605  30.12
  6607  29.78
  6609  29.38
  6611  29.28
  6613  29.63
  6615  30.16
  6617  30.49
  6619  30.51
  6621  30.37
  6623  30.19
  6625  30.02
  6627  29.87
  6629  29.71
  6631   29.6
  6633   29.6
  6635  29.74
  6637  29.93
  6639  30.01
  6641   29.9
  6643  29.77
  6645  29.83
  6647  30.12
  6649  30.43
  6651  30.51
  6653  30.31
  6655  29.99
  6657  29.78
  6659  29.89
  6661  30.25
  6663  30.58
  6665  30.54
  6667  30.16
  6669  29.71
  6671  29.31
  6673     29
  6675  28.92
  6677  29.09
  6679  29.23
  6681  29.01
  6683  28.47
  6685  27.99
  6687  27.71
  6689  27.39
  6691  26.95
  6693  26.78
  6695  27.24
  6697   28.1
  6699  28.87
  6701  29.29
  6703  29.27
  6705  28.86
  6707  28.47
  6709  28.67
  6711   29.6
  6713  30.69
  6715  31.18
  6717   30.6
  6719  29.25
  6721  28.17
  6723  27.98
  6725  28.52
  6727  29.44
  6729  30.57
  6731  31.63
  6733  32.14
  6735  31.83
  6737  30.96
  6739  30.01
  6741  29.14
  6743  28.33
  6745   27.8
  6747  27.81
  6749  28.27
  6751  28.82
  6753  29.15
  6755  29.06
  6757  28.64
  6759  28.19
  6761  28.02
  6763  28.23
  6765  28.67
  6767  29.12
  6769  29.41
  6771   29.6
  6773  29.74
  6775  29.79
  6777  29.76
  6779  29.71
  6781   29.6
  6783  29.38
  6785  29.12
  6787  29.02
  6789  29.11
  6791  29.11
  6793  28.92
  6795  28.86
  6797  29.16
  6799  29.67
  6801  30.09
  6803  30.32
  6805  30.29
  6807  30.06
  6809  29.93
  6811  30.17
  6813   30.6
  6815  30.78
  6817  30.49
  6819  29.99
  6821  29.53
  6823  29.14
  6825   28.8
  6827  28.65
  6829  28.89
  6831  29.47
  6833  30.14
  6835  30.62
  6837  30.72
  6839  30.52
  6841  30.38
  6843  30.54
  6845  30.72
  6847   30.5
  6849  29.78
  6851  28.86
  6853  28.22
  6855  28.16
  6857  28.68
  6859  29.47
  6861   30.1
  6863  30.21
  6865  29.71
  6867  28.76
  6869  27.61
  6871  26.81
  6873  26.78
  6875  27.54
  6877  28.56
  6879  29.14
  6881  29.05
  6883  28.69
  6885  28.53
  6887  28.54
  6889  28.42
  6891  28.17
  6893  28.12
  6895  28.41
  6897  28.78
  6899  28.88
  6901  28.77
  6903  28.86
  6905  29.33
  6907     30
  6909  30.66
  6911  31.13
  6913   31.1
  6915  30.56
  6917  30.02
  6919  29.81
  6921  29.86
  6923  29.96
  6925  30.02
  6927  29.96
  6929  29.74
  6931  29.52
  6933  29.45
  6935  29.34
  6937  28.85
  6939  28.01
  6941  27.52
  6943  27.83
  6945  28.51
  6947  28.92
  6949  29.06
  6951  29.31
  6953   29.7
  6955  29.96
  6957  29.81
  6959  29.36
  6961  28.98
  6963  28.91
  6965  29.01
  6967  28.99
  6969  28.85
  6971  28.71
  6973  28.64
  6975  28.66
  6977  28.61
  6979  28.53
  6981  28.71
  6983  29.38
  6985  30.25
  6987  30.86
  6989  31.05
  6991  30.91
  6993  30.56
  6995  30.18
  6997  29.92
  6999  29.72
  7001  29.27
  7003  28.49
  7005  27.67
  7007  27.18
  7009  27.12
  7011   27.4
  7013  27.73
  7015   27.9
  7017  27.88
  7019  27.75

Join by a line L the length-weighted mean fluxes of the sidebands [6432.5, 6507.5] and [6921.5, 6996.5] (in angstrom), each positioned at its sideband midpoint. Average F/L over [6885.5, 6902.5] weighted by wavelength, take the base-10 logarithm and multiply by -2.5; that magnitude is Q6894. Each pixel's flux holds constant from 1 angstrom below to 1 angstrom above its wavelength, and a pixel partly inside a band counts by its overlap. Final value 0.036 mag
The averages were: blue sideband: 30.5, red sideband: 29.3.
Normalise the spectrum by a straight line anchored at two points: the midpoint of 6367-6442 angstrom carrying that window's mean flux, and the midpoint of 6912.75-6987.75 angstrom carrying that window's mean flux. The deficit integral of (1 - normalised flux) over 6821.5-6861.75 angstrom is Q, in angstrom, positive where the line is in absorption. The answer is -0.3 angstrom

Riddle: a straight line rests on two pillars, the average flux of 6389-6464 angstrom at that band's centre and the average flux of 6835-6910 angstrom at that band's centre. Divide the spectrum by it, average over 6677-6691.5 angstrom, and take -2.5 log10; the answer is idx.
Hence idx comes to 0.05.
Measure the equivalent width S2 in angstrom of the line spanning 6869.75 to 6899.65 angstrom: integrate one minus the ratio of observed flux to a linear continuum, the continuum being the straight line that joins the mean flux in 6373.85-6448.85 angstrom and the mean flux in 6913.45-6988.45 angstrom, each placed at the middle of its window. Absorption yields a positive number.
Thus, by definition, 1.1 angstrom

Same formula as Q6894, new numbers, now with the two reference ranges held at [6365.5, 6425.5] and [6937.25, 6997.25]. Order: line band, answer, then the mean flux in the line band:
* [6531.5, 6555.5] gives -0.04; 30.7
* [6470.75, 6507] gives -0.04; 30.6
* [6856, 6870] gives 0.00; 29.2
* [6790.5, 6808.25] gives -0.01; 29.6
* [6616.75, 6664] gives -0.02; 30.1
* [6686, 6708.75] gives 0.05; 28.1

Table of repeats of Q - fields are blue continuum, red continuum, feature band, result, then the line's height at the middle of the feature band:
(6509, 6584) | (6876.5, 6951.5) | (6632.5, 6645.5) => 0.3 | 30.6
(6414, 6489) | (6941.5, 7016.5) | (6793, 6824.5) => -0.4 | 29.5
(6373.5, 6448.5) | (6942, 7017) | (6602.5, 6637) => -0.4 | 29.6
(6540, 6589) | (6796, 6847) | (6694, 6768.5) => 2.9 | 30.4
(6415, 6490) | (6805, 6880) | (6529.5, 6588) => -1.6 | 30.2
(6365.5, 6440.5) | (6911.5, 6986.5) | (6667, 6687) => 0.4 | 29.6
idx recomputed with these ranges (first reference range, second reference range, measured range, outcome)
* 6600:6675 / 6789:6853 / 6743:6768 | 0.05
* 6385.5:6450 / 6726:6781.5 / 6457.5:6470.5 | -0.02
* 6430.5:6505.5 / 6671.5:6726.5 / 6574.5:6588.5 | -0.11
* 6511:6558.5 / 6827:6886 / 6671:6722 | 0.05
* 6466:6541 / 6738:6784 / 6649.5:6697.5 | 0.02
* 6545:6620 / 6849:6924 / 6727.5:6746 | -0.01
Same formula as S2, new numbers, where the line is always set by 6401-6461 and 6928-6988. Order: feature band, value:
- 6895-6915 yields -0.4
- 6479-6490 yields -0.5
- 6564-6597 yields -1.7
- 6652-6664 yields -0.2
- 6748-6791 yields 0.4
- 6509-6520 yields -1.0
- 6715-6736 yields -0.5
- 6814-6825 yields -0.2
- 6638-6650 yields -0.2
